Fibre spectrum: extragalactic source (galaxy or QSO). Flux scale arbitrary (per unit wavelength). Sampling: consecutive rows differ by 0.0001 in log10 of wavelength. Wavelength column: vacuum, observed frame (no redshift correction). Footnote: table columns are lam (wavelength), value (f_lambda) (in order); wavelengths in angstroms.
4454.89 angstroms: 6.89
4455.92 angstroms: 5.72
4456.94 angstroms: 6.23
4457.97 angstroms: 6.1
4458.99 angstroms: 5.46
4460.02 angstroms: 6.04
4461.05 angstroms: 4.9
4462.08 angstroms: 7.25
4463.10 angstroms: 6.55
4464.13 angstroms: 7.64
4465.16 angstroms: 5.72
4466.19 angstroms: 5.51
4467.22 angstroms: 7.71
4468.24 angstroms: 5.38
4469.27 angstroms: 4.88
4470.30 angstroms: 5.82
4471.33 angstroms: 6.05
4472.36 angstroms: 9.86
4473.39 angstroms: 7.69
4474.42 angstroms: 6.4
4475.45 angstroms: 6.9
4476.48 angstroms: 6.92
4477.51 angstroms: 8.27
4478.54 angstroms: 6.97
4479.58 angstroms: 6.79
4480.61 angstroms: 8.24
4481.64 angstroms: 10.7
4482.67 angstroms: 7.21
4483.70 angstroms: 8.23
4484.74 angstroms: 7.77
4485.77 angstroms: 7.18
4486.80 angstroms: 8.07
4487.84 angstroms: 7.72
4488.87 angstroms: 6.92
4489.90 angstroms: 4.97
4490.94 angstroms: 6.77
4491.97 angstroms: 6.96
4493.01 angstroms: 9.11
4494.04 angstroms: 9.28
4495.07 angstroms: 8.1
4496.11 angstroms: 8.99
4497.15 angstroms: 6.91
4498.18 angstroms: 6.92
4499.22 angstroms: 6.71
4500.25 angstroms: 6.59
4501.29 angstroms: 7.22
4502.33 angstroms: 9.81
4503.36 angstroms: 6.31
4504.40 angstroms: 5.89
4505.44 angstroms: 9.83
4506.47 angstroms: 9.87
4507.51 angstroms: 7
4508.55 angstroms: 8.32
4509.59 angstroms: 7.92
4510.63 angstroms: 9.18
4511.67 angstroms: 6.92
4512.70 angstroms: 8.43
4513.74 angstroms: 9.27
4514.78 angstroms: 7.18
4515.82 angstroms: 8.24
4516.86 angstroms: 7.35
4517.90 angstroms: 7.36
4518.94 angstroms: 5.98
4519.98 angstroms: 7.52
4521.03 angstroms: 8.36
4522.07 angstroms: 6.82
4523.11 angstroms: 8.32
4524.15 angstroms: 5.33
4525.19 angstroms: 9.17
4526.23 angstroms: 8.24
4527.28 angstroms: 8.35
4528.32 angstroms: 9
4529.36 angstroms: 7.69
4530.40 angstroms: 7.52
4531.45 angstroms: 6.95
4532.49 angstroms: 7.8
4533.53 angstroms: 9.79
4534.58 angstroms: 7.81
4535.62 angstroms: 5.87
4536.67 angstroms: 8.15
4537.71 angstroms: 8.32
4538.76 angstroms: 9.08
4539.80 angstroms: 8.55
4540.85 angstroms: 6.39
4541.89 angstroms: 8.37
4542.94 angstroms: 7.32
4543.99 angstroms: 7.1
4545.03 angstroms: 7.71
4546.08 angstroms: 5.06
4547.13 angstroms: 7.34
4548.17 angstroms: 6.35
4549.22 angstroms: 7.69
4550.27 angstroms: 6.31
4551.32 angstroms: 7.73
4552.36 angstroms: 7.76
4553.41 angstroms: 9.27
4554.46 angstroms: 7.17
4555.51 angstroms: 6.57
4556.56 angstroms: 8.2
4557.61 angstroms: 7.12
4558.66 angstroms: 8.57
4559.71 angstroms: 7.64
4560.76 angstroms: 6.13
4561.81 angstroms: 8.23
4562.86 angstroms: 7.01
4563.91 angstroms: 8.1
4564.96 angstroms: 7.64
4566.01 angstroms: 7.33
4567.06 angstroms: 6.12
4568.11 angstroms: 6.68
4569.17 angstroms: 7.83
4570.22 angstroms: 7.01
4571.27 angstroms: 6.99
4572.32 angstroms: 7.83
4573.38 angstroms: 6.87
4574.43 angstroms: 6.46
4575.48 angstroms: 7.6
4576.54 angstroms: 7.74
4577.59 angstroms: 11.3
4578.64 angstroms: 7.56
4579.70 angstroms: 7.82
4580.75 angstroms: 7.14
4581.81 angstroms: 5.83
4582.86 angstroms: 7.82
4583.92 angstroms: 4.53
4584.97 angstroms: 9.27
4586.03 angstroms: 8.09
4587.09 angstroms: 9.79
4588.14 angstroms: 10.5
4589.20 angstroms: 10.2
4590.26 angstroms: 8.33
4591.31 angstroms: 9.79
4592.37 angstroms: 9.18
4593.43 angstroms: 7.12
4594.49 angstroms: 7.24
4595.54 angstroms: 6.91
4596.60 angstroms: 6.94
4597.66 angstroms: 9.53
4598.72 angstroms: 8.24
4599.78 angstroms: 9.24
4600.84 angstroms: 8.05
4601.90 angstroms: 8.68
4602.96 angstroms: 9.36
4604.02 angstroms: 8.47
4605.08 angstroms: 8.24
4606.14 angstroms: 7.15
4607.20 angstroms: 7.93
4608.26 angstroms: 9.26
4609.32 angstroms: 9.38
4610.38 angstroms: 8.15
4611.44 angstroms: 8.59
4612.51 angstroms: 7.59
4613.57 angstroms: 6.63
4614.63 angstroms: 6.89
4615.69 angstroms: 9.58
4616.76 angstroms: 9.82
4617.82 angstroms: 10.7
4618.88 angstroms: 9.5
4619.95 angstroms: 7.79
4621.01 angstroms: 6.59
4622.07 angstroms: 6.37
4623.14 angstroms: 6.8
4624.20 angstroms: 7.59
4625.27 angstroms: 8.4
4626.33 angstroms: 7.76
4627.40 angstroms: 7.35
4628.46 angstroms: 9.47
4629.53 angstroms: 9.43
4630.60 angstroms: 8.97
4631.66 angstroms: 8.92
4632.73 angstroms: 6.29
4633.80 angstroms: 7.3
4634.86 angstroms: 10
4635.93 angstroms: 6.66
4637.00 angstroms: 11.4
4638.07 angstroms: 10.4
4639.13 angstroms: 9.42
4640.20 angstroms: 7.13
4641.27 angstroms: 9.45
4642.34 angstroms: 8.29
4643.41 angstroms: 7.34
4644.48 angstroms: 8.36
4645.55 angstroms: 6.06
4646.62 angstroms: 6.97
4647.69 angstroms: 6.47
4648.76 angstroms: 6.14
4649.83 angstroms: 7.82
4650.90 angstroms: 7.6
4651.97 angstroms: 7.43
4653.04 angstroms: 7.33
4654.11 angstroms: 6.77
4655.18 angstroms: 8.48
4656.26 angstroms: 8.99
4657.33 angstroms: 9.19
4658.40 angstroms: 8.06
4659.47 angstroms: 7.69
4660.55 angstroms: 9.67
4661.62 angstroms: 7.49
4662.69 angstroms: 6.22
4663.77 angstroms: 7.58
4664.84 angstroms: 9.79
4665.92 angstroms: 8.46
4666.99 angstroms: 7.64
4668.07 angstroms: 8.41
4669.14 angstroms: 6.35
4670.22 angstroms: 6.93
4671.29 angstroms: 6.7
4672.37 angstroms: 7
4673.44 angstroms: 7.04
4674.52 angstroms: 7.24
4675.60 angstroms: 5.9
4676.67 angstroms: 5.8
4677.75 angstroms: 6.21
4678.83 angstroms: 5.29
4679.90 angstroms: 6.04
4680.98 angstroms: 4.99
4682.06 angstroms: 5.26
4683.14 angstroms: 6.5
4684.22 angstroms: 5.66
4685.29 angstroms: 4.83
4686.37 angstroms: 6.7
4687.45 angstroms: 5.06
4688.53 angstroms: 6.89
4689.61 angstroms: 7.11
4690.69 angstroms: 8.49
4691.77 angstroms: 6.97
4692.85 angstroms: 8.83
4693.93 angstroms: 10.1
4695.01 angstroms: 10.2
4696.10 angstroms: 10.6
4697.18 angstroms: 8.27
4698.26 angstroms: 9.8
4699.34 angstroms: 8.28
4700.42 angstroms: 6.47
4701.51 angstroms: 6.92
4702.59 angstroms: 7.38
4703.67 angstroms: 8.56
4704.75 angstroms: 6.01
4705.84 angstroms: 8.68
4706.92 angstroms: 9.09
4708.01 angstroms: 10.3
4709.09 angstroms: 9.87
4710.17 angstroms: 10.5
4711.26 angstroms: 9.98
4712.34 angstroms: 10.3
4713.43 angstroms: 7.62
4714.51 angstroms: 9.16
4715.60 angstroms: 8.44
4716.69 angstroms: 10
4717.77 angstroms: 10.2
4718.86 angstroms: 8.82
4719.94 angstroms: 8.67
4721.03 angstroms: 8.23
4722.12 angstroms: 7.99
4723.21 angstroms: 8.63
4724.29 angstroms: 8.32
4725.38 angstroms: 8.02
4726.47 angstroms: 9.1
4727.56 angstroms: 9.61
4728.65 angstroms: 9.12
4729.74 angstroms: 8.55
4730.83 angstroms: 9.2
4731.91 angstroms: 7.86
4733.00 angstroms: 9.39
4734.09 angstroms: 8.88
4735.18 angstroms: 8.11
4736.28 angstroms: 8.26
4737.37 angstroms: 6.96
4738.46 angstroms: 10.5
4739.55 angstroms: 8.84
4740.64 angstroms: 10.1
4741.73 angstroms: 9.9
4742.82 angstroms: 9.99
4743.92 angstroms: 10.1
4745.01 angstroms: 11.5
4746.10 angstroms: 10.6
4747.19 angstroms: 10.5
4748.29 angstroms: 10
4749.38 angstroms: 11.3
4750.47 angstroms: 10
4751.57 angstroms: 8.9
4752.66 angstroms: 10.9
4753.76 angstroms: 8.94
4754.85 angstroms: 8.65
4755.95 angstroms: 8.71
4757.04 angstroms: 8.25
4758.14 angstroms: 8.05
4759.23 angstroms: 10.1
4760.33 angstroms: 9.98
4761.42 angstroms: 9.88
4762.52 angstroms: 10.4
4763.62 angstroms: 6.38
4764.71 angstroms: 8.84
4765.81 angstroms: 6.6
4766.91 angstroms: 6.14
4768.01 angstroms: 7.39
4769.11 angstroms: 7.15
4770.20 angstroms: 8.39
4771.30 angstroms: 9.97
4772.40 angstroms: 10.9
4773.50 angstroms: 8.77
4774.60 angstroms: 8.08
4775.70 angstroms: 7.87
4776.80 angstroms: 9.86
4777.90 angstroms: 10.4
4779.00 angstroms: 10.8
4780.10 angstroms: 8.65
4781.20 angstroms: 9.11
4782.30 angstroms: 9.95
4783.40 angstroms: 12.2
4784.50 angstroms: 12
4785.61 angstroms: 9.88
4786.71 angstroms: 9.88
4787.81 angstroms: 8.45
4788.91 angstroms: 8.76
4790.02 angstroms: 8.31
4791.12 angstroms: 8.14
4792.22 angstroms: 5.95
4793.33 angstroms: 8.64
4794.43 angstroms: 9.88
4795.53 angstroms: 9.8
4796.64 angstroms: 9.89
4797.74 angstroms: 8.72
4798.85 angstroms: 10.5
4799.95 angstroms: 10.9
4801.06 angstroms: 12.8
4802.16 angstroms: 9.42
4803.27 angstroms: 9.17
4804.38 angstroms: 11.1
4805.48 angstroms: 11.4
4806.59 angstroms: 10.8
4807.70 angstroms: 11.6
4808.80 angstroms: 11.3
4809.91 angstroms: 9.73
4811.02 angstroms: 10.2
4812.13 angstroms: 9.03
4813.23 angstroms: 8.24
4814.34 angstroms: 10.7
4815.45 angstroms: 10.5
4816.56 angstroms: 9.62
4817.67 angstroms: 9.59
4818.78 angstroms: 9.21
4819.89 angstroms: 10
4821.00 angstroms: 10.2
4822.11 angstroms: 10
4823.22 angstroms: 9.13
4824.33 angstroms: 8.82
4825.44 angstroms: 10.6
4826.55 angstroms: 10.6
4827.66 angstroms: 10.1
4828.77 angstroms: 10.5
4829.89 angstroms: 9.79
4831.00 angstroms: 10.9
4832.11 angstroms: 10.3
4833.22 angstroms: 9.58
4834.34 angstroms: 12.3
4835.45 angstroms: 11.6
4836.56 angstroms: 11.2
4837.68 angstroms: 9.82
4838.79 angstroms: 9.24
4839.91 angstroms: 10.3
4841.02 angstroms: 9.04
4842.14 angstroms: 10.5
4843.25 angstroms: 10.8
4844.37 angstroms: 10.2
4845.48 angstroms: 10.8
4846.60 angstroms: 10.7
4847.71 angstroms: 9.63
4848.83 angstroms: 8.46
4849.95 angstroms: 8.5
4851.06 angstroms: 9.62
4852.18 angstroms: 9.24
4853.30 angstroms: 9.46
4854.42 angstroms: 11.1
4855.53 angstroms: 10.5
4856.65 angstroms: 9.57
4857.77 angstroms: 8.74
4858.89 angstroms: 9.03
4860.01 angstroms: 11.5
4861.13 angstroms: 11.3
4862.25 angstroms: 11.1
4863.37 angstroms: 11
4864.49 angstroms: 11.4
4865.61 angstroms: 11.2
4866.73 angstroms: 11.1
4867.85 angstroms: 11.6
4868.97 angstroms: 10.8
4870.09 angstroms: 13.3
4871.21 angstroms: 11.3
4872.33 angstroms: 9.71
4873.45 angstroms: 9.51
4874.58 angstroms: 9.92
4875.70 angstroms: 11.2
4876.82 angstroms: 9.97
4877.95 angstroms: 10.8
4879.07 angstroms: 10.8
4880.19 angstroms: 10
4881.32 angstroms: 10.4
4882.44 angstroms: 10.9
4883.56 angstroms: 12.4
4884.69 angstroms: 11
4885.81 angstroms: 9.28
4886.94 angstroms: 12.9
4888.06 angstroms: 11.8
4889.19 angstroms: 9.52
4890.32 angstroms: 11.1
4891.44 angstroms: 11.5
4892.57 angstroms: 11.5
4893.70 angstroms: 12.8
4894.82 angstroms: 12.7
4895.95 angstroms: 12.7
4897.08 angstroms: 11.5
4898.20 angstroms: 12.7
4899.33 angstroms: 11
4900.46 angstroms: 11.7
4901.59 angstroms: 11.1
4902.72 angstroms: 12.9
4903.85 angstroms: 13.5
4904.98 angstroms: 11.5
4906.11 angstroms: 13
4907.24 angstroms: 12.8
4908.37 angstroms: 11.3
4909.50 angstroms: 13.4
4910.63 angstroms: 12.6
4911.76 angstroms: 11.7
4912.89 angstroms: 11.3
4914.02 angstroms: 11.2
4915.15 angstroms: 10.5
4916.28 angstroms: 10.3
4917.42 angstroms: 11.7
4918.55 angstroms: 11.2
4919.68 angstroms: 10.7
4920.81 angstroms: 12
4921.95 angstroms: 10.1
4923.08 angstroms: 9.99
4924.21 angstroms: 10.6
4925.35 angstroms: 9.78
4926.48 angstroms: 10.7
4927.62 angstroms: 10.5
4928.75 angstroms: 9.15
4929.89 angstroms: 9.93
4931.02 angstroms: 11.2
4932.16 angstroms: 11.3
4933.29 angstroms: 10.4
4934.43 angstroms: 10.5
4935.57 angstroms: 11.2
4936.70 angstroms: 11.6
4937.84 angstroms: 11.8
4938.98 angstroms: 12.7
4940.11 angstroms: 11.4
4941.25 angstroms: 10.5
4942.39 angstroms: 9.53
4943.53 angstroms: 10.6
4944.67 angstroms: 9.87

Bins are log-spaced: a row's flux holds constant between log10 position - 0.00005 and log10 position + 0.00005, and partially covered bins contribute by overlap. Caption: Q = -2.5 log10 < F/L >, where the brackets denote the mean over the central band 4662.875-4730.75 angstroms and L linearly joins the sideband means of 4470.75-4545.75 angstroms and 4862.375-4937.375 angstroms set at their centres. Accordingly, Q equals 0.19 mag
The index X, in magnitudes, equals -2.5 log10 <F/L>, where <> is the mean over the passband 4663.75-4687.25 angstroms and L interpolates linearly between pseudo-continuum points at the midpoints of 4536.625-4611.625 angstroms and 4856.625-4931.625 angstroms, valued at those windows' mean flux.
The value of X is 0.32 mag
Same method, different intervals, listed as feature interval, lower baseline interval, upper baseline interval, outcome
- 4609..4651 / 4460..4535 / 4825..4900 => 0.07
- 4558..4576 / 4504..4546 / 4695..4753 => 0.11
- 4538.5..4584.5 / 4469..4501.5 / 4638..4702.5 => 0.01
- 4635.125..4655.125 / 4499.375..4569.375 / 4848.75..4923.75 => 0.11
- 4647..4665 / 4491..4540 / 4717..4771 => 0.11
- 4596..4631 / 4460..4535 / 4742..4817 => 0.01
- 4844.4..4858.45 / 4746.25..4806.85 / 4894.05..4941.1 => 0.08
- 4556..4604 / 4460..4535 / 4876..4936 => 0.05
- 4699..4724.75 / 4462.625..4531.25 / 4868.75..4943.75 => 0.09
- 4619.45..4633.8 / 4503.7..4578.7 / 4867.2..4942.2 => 0.09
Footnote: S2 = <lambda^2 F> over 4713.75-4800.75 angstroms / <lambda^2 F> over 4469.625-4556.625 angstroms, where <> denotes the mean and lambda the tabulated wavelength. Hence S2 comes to 1.34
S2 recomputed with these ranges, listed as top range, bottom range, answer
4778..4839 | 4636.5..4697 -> 1.41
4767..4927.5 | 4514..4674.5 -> 1.48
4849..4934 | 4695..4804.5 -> 1.28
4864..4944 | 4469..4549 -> 1.74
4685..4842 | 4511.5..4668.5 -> 1.27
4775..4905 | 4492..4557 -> 1.54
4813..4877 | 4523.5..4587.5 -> 1.53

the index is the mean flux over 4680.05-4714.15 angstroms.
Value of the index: 7.93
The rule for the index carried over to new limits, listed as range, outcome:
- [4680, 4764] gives 8.7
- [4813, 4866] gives 10.1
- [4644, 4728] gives 7.83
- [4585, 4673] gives 8.17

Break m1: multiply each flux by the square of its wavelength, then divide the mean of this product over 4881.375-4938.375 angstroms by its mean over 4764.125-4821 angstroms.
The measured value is 1.25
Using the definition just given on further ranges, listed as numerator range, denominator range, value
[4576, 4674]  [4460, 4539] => 1.14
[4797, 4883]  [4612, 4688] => 1.48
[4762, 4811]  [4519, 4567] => 1.38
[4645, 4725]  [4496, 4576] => 1.10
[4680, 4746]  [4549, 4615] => 1.14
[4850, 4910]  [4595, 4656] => 1.53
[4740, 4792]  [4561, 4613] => 1.26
